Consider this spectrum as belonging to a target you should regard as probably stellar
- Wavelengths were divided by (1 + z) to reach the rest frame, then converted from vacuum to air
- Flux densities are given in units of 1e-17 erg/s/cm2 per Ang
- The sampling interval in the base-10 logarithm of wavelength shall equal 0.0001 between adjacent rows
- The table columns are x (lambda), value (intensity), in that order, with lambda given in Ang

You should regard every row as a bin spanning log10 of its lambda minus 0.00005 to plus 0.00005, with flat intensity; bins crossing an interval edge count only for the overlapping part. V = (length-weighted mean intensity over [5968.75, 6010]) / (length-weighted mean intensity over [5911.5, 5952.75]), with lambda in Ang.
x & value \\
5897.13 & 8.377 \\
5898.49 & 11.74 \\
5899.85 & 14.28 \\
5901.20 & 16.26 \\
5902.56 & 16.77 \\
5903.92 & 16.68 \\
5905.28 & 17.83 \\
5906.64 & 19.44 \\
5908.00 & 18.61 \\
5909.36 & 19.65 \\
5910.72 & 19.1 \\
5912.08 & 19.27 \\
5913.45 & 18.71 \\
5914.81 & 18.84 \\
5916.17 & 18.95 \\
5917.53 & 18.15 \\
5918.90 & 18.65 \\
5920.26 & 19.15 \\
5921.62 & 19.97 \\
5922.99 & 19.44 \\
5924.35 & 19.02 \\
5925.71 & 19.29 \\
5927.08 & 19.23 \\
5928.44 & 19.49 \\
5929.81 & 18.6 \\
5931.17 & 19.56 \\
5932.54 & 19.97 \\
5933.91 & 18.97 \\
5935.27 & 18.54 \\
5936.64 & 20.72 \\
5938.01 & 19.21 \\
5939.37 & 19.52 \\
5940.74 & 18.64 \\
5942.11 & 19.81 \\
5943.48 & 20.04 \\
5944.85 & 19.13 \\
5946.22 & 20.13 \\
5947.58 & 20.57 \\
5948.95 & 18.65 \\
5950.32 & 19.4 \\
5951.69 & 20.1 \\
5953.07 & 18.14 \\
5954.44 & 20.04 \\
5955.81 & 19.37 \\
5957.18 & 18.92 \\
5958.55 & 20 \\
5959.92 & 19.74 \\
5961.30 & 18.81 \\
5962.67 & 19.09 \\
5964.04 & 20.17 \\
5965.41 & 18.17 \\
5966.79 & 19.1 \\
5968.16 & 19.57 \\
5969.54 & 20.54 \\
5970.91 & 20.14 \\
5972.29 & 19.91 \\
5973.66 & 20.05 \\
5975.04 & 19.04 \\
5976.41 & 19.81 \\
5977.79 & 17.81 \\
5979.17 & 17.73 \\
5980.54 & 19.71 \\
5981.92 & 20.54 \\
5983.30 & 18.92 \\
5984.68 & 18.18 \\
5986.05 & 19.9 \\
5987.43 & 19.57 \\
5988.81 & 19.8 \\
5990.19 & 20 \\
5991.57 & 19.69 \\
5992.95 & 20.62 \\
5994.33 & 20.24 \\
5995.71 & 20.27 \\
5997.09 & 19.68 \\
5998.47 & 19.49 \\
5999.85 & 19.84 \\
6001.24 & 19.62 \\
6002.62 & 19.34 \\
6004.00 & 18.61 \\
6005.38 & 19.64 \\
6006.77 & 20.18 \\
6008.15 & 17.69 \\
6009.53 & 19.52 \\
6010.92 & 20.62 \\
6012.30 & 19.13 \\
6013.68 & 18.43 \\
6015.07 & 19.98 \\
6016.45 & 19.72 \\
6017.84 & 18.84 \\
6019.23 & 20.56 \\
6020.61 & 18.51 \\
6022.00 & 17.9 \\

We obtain 1.01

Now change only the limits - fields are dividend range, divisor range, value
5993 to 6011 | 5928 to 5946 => 1.01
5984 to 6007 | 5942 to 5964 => 1.01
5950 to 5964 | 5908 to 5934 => 1.01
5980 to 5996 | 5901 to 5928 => 1.06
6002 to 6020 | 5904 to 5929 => 1.02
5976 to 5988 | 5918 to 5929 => 0.99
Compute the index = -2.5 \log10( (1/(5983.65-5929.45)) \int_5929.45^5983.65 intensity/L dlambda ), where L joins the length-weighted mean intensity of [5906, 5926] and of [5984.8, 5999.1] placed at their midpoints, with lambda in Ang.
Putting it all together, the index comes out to 0.00 mag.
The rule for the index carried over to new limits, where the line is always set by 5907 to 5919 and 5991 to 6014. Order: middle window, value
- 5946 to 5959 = -0.02 mag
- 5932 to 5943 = -0.02 mag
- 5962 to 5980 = 0.00 mag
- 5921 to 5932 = -0.02 mag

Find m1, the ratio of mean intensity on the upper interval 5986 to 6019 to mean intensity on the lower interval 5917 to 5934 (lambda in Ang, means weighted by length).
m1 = 1.0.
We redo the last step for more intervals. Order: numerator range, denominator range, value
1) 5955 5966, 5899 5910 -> 1.11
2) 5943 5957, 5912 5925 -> 1.03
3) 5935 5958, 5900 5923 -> 1.06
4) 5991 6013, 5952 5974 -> 1.01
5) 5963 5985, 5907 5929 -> 1.01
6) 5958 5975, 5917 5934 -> 1.02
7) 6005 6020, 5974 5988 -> 1.02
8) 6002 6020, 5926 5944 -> 1.00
